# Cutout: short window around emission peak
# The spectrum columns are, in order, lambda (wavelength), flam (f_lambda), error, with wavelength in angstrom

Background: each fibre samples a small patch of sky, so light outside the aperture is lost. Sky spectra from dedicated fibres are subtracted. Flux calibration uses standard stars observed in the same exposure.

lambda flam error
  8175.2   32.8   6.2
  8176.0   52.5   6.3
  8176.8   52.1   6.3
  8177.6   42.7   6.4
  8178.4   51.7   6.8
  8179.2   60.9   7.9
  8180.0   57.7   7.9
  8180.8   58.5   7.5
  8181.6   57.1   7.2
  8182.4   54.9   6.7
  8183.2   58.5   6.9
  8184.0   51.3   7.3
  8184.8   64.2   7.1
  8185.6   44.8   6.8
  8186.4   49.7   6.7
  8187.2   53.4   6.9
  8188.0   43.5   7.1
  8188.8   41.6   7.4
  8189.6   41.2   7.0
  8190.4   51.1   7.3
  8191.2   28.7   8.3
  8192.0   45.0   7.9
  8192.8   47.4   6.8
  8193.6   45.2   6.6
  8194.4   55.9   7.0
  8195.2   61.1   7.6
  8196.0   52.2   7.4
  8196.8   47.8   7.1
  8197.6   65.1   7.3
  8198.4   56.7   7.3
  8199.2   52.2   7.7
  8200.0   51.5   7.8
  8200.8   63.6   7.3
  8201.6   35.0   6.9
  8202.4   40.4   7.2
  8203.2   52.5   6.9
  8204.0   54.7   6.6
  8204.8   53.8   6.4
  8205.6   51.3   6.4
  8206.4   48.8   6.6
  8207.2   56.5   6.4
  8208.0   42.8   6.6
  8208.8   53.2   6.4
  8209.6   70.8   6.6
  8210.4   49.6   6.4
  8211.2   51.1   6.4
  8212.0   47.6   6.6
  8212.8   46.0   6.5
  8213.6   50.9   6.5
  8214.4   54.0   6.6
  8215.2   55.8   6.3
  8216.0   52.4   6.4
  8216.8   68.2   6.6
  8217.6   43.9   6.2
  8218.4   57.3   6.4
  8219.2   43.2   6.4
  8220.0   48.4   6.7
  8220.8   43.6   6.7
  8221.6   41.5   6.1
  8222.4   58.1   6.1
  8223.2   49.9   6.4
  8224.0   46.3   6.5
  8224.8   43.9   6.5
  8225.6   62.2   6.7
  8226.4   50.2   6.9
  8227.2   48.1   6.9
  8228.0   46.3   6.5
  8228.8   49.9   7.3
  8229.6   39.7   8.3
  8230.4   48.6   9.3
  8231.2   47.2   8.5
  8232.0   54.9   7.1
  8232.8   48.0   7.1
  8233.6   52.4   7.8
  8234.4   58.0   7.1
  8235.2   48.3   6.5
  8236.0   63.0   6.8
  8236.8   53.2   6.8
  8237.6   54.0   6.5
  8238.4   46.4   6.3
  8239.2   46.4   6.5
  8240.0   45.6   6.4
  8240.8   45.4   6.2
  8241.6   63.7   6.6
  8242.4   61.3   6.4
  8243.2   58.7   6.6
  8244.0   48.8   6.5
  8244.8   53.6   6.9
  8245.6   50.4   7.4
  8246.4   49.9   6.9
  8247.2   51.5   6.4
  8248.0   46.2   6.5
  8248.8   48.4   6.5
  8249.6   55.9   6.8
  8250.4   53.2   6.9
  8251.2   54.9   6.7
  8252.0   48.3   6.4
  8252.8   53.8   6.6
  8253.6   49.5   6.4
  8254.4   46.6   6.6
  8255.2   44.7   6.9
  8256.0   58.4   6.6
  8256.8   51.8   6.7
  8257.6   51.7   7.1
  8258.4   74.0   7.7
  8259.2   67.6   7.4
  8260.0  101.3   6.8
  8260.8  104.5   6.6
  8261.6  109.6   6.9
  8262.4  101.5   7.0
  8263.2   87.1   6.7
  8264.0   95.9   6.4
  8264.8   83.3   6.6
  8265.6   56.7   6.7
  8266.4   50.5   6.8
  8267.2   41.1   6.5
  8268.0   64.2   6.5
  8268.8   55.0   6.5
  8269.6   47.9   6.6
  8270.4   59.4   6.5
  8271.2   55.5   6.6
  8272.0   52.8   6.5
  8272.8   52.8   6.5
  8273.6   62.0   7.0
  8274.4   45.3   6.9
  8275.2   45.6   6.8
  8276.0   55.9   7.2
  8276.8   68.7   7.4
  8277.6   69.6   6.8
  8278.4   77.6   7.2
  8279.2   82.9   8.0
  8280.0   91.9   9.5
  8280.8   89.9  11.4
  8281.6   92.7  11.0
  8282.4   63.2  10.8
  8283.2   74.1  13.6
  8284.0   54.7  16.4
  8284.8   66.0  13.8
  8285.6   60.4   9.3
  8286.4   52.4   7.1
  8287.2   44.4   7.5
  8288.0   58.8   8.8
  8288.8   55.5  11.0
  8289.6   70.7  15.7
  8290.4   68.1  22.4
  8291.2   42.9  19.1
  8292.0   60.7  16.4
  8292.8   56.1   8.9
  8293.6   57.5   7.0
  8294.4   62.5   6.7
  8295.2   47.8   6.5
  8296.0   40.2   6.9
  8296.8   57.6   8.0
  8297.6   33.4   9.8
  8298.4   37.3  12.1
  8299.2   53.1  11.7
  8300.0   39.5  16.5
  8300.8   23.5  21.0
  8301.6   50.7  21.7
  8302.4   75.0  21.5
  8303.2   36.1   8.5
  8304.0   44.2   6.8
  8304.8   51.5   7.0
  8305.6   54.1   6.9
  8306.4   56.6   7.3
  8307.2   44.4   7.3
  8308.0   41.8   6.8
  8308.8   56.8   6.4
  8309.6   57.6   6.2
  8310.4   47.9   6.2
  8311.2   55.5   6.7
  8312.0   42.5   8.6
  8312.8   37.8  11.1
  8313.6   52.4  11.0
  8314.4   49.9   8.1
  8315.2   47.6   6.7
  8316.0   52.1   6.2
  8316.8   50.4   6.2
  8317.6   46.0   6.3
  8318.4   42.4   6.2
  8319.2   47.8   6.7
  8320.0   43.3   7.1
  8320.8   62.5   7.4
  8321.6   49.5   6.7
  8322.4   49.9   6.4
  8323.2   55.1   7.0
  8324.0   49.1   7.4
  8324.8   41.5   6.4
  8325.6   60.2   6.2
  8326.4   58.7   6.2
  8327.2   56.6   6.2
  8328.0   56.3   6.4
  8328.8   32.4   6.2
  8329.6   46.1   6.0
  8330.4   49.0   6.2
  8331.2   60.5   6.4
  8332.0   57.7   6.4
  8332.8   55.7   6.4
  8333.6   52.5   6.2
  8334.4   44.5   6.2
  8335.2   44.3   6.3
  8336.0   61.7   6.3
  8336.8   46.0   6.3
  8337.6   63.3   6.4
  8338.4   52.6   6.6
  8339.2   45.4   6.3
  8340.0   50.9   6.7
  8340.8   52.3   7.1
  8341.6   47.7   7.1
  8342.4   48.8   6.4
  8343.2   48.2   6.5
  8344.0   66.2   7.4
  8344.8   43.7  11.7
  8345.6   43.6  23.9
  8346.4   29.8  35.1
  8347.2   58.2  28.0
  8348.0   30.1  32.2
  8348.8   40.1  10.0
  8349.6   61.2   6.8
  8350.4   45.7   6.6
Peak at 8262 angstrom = [S II]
